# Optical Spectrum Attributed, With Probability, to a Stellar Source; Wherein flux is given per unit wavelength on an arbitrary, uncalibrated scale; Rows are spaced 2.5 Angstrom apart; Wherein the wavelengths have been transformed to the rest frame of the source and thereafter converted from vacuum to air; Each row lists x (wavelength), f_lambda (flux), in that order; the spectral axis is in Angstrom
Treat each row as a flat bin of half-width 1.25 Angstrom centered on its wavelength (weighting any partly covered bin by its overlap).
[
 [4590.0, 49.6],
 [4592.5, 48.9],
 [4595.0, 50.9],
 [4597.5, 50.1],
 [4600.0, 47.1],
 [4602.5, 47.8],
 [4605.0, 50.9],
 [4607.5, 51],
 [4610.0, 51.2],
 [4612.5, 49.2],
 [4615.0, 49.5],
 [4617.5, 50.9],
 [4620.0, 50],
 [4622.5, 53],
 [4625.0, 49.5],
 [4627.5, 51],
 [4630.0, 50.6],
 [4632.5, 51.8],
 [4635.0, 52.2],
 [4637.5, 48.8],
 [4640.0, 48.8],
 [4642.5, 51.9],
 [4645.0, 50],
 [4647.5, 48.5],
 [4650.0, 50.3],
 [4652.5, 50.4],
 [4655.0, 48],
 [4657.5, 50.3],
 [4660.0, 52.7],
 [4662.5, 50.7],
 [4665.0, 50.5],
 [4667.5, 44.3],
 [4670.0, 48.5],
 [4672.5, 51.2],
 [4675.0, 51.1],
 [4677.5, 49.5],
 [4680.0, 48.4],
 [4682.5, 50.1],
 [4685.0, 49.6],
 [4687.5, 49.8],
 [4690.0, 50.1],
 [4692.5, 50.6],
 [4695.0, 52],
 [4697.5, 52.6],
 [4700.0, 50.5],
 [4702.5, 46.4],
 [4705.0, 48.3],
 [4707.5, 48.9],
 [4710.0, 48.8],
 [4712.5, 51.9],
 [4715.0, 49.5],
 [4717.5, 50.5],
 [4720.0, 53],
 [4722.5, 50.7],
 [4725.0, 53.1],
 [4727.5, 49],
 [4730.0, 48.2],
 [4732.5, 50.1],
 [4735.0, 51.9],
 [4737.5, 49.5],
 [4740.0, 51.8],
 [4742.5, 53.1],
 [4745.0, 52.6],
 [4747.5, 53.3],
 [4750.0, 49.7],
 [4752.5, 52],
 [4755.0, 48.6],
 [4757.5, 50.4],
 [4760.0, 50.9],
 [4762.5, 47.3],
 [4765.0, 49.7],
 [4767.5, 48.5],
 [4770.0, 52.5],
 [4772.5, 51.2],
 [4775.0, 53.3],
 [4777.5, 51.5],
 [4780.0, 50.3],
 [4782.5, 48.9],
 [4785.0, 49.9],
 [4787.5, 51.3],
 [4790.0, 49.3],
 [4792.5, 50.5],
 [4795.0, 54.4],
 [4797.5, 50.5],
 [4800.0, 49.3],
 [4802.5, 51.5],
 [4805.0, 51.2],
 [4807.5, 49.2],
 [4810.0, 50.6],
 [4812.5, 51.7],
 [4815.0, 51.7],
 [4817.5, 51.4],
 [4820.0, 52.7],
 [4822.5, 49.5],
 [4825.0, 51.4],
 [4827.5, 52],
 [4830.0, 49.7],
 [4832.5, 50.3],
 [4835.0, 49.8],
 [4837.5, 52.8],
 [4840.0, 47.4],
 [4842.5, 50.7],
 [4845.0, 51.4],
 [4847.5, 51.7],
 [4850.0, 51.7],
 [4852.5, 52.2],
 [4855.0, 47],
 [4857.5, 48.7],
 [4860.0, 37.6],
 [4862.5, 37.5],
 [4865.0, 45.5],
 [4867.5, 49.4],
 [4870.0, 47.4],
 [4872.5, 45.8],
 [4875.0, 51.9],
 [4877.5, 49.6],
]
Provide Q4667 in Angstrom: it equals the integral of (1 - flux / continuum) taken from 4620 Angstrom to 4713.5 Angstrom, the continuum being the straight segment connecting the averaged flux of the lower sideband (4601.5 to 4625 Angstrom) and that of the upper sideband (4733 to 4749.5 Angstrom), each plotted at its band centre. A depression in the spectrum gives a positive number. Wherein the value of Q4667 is 1.7 Angstrom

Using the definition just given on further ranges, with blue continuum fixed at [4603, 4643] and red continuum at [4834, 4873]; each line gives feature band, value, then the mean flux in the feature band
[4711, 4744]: -1.05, 50.9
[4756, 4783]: -0.85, 50.4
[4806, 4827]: -1.17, 51.1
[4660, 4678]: 0.15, 49.6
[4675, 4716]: -0.09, 49.9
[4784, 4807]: -1.06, 50.8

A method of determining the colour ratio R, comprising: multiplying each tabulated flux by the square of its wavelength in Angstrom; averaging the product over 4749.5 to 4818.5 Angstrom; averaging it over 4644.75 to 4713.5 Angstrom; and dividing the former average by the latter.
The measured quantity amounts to 1.06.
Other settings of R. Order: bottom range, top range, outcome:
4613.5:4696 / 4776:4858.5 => 1.08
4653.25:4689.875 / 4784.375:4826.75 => 1.09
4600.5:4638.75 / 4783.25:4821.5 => 1.09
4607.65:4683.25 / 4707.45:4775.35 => 1.05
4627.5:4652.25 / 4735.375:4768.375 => 1.05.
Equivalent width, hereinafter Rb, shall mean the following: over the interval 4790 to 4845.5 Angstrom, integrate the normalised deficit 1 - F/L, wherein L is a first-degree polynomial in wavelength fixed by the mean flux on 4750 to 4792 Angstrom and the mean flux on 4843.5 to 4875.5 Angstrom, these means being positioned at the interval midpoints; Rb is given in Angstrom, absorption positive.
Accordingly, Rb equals -2.3 Angstrom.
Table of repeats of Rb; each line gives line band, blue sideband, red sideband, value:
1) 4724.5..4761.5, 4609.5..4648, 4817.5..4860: -0.4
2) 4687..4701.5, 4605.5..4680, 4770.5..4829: -0.1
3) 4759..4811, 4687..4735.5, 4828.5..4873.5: -1.5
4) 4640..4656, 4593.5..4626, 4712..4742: 0.2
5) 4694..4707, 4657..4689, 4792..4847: 0.0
